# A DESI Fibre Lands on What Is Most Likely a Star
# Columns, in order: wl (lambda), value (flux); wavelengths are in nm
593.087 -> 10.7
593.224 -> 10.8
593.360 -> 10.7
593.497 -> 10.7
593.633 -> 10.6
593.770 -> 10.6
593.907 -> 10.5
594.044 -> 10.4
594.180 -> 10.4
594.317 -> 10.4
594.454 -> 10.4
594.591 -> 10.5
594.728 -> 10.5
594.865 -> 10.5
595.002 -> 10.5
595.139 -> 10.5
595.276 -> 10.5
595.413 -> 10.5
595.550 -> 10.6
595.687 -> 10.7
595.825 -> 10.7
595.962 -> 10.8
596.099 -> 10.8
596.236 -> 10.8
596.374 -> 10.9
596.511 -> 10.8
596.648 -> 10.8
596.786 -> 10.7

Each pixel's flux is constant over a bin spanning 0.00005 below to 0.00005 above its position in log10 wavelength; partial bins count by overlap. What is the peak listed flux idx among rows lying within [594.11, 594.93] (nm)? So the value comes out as 10.5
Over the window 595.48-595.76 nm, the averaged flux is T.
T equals 10.6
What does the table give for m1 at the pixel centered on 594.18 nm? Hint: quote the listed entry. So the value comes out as 10.4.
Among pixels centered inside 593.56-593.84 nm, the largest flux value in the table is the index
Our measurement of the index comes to 10.6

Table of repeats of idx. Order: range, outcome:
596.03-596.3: 10.8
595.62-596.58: 10.9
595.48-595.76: 10.7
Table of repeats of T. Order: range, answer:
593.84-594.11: 10.4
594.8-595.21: 10.5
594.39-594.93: 10.5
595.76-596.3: 10.8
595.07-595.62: 10.5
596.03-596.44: 10.8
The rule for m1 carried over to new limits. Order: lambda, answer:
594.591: 10.5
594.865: 10.5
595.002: 10.5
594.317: 10.4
